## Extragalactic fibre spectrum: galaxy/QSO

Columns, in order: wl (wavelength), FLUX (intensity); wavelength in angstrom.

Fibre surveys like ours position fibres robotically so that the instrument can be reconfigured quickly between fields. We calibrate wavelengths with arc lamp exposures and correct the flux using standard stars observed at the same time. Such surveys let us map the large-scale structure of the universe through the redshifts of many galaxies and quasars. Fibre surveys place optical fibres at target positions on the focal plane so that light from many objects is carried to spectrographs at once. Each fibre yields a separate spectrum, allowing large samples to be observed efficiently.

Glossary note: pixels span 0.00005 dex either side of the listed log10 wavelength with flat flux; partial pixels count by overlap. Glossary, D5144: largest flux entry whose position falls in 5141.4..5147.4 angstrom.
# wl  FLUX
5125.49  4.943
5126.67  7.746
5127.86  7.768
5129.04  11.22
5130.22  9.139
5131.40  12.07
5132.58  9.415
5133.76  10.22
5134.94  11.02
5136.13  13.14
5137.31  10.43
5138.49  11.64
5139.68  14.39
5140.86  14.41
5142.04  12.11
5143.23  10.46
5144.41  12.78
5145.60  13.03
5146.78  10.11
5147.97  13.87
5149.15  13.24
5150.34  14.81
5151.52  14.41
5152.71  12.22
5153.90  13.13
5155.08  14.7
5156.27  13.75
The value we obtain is 13.03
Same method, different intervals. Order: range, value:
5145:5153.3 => 14.81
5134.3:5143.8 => 14.41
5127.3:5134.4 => 12.07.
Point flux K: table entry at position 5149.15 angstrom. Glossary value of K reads 13.24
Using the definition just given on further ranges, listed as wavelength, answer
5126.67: 7.746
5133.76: 10.22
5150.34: 14.81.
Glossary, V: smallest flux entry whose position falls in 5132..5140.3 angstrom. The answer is 9.415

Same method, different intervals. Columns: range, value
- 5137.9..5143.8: 10.46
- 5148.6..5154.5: 12.22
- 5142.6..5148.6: 10.11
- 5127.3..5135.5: 7.768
